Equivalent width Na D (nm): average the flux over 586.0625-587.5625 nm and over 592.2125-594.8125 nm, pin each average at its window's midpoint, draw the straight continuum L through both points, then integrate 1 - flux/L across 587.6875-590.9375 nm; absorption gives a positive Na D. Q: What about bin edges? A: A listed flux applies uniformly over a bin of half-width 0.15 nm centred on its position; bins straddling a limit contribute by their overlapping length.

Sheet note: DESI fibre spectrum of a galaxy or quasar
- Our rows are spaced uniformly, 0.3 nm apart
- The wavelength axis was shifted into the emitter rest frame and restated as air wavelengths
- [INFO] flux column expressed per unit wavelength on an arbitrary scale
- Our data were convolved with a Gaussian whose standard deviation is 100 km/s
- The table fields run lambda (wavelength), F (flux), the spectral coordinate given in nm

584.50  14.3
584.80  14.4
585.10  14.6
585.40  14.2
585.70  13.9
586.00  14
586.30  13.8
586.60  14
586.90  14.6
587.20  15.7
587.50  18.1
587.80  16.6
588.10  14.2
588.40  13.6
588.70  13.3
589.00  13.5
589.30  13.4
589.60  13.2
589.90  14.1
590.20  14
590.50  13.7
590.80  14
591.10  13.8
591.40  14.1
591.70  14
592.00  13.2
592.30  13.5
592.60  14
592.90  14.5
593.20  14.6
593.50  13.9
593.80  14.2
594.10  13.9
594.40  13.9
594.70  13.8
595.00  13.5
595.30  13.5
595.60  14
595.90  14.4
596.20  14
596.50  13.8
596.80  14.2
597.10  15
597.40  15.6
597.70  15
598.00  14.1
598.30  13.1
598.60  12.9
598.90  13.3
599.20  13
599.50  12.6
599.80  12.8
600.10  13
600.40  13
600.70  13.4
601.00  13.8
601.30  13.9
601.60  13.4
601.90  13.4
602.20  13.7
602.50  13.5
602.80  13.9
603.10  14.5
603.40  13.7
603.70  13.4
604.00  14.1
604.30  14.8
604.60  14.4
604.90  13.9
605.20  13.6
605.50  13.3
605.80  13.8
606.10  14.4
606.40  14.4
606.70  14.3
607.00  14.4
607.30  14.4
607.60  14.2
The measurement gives 0.16 nm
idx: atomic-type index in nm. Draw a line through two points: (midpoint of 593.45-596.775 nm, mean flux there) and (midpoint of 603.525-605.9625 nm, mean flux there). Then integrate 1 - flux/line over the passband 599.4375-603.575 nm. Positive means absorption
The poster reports 0.13 nm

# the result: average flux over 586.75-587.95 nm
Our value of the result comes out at 16.2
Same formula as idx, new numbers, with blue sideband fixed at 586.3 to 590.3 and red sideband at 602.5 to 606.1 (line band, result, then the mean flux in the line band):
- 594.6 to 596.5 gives 0.05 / 13.9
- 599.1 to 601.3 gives 0.15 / 13.1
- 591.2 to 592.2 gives 0.04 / 13.8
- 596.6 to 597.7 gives -0.06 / 14.9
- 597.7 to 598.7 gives 0.04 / 13.6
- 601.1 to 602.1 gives 0.03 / 13.6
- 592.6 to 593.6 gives 0.00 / 14.3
